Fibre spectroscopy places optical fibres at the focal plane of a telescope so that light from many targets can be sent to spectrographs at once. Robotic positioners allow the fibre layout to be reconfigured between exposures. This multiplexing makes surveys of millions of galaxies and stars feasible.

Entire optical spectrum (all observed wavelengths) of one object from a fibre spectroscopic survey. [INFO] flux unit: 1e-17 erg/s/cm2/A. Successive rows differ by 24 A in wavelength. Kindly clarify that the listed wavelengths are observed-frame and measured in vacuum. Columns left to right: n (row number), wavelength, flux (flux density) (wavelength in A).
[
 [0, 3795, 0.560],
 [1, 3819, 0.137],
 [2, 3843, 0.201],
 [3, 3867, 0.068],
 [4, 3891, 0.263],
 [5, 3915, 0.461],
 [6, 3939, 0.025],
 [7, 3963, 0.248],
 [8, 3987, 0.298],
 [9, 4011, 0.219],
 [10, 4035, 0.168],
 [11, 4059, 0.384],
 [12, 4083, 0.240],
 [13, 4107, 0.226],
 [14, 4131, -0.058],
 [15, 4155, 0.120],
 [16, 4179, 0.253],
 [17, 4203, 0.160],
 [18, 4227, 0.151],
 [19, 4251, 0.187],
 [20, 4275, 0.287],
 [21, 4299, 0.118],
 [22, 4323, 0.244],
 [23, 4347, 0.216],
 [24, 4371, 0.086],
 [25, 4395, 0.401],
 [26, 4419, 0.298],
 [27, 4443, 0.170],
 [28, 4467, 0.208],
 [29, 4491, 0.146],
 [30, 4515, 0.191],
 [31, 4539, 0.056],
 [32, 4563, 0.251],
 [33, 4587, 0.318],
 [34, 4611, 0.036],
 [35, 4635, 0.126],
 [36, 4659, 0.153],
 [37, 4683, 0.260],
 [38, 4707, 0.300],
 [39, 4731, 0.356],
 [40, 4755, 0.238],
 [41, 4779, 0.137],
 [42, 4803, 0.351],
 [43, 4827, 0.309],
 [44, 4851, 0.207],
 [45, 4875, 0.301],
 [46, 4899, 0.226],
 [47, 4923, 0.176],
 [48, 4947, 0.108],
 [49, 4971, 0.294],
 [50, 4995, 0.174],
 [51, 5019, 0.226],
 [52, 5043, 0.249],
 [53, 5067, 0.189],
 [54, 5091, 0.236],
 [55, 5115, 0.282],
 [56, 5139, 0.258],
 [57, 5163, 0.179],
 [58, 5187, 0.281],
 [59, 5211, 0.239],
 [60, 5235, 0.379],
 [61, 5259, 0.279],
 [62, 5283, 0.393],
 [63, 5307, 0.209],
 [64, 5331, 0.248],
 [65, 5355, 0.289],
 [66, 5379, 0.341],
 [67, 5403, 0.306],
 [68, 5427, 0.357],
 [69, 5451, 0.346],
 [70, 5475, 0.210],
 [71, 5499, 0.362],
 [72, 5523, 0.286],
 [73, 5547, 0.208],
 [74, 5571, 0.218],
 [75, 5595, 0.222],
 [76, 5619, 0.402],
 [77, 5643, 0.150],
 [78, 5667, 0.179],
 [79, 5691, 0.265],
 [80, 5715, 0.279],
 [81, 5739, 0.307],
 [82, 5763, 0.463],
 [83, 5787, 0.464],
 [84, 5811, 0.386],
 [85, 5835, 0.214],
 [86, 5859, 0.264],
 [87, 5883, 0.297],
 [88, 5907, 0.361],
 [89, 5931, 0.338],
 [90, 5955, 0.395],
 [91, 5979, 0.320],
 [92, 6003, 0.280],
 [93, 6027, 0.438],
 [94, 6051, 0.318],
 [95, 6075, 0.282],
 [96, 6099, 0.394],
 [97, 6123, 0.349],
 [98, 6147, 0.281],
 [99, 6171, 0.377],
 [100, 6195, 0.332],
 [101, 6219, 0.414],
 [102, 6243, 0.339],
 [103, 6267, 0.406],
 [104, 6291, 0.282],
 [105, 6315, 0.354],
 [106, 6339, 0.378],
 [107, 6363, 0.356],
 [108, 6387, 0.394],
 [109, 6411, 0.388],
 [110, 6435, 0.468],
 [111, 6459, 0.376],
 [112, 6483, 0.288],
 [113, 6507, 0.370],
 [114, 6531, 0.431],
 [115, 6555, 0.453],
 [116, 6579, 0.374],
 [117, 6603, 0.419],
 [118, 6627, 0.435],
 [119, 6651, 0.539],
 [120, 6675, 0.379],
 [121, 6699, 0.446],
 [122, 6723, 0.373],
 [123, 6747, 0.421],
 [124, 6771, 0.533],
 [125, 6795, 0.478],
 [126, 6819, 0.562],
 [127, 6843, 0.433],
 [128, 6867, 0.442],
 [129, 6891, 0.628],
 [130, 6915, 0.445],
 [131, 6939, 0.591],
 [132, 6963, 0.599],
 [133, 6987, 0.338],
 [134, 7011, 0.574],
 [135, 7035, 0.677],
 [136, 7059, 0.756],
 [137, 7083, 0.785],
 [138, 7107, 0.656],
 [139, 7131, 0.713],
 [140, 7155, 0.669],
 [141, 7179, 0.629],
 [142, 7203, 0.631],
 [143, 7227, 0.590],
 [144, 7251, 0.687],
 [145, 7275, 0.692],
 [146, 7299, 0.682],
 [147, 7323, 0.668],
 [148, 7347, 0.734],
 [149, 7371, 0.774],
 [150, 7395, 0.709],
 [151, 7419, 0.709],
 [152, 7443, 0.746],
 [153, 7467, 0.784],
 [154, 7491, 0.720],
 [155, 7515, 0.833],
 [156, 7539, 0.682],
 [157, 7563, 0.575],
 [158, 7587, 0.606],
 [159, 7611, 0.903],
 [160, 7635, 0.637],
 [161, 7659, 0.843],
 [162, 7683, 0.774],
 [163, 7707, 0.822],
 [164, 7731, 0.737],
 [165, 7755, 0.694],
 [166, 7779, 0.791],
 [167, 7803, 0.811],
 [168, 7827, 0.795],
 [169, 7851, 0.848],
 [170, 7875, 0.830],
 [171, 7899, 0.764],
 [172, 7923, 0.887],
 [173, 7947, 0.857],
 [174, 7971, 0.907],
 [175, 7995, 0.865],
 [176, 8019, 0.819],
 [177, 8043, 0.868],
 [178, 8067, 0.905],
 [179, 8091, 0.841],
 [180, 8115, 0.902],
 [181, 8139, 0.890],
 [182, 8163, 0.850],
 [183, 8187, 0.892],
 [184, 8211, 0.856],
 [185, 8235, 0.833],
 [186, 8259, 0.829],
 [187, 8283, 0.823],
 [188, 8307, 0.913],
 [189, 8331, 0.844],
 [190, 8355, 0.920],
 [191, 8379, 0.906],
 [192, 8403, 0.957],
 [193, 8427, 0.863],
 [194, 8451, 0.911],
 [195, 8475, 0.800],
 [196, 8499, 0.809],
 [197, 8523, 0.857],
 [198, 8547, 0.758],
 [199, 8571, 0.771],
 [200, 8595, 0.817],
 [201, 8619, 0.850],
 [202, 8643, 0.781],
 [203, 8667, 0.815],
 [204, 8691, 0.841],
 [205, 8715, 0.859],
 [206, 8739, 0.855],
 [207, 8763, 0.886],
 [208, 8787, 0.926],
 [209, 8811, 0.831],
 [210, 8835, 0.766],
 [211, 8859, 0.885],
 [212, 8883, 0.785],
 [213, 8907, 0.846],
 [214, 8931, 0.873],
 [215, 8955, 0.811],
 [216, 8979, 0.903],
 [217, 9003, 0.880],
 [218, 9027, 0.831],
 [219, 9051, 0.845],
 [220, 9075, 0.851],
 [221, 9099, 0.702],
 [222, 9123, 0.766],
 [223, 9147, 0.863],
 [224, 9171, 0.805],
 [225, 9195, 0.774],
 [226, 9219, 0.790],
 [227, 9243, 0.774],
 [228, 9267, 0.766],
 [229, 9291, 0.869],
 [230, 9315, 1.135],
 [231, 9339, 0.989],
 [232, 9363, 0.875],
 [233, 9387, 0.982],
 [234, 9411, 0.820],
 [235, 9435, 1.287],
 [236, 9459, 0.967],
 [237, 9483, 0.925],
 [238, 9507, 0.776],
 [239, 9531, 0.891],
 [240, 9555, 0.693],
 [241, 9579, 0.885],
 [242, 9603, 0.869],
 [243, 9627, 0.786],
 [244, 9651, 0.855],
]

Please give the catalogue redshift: 0.76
